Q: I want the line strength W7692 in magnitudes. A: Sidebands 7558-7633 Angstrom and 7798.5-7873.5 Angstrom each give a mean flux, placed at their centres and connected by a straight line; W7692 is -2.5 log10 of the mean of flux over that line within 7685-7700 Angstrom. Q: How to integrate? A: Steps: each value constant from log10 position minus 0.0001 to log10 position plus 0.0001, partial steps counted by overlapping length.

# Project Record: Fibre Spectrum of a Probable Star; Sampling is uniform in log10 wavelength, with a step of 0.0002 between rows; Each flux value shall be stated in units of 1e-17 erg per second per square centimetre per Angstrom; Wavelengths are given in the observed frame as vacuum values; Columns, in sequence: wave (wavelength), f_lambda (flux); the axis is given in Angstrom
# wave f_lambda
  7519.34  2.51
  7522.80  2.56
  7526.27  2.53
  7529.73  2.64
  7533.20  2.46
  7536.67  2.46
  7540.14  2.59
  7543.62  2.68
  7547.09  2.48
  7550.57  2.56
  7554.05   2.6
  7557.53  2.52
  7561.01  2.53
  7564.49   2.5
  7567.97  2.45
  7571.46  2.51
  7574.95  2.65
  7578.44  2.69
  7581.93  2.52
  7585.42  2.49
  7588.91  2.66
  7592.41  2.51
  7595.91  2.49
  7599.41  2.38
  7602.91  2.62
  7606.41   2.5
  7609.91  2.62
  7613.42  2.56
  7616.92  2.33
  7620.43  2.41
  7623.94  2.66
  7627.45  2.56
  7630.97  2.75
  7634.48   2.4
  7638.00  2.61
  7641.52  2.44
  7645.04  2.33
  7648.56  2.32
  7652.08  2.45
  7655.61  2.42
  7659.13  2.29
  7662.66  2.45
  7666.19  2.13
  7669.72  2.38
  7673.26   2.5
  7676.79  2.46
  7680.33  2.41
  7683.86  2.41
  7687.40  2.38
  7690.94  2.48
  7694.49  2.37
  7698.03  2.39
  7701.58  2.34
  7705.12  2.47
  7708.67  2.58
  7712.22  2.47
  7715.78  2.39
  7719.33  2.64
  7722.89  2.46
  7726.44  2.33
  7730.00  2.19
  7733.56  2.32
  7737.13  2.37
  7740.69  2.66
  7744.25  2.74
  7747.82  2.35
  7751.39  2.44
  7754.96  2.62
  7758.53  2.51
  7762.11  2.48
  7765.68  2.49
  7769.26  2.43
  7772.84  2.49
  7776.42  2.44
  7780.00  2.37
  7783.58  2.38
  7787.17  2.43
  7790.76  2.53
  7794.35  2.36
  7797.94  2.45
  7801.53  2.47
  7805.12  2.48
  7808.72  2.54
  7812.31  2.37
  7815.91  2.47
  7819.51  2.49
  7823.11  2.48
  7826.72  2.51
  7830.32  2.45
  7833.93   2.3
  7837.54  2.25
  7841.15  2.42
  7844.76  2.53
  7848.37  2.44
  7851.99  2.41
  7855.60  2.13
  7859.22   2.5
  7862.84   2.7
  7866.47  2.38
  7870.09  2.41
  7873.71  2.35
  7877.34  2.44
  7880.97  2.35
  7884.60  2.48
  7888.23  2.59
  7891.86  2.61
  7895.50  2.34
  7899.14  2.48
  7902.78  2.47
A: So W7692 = 0.04 mag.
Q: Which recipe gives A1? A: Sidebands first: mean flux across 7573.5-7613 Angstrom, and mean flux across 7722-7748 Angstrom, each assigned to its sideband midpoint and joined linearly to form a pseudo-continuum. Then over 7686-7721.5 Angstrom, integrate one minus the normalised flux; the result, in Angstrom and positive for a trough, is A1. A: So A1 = 0.1 Angstrom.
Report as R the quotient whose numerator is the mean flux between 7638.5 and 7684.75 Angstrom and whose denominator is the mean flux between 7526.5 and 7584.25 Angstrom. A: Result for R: 0.94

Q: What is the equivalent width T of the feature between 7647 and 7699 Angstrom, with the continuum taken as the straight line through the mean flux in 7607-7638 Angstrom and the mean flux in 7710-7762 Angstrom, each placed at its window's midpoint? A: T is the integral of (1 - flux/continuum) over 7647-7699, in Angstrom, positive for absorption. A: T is 2.4 Angstrom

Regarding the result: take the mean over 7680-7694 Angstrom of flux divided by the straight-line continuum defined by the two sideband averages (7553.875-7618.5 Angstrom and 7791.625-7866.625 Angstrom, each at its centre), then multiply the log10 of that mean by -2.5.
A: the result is 0.03 mag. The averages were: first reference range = 2.53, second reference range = 2.44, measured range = 2.42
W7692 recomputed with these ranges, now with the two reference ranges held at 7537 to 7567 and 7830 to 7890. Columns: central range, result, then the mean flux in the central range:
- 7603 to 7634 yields -0.011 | 2.55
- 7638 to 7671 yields 0.061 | 2.37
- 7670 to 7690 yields 0.029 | 2.43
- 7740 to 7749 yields -0.053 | 2.59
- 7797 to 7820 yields -0.012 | 2.47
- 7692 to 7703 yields 0.051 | 2.37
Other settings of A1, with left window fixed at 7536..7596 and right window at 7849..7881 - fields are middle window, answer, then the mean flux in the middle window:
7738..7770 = -0.77 Angstrom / 2.52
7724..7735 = 0.83 Angstrom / 2.29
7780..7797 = 0.19 Angstrom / 2.42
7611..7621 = 0.32 Angstrom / 2.45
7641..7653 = 0.67 Angstrom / 2.38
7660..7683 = 1.08 Angstrom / 2.39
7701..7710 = 0.05 Angstrom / 2.48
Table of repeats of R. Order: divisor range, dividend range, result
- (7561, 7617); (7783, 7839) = 0.96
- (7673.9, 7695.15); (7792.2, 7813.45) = 1.01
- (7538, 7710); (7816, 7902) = 0.98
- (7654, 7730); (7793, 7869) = 1.01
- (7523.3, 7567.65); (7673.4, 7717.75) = 0.96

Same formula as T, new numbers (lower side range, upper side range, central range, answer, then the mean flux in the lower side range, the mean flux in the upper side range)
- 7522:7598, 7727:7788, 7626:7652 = 0.3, 2.55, 2.45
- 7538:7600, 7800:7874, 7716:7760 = 0.2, 2.55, 2.43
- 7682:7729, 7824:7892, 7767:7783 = 0.0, 2.44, 2.43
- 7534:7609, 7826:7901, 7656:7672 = 1.1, 2.54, 2.43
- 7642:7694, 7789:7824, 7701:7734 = -0.2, 2.39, 2.46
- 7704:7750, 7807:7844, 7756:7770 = -0.2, 2.46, 2.43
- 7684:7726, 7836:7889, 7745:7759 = -0.3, 2.45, 2.42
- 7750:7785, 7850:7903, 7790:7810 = -0.1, 2.47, 2.44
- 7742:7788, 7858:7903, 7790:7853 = 0.8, 2.48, 2.47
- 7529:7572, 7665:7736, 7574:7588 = -0.4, 2.53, 2.41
